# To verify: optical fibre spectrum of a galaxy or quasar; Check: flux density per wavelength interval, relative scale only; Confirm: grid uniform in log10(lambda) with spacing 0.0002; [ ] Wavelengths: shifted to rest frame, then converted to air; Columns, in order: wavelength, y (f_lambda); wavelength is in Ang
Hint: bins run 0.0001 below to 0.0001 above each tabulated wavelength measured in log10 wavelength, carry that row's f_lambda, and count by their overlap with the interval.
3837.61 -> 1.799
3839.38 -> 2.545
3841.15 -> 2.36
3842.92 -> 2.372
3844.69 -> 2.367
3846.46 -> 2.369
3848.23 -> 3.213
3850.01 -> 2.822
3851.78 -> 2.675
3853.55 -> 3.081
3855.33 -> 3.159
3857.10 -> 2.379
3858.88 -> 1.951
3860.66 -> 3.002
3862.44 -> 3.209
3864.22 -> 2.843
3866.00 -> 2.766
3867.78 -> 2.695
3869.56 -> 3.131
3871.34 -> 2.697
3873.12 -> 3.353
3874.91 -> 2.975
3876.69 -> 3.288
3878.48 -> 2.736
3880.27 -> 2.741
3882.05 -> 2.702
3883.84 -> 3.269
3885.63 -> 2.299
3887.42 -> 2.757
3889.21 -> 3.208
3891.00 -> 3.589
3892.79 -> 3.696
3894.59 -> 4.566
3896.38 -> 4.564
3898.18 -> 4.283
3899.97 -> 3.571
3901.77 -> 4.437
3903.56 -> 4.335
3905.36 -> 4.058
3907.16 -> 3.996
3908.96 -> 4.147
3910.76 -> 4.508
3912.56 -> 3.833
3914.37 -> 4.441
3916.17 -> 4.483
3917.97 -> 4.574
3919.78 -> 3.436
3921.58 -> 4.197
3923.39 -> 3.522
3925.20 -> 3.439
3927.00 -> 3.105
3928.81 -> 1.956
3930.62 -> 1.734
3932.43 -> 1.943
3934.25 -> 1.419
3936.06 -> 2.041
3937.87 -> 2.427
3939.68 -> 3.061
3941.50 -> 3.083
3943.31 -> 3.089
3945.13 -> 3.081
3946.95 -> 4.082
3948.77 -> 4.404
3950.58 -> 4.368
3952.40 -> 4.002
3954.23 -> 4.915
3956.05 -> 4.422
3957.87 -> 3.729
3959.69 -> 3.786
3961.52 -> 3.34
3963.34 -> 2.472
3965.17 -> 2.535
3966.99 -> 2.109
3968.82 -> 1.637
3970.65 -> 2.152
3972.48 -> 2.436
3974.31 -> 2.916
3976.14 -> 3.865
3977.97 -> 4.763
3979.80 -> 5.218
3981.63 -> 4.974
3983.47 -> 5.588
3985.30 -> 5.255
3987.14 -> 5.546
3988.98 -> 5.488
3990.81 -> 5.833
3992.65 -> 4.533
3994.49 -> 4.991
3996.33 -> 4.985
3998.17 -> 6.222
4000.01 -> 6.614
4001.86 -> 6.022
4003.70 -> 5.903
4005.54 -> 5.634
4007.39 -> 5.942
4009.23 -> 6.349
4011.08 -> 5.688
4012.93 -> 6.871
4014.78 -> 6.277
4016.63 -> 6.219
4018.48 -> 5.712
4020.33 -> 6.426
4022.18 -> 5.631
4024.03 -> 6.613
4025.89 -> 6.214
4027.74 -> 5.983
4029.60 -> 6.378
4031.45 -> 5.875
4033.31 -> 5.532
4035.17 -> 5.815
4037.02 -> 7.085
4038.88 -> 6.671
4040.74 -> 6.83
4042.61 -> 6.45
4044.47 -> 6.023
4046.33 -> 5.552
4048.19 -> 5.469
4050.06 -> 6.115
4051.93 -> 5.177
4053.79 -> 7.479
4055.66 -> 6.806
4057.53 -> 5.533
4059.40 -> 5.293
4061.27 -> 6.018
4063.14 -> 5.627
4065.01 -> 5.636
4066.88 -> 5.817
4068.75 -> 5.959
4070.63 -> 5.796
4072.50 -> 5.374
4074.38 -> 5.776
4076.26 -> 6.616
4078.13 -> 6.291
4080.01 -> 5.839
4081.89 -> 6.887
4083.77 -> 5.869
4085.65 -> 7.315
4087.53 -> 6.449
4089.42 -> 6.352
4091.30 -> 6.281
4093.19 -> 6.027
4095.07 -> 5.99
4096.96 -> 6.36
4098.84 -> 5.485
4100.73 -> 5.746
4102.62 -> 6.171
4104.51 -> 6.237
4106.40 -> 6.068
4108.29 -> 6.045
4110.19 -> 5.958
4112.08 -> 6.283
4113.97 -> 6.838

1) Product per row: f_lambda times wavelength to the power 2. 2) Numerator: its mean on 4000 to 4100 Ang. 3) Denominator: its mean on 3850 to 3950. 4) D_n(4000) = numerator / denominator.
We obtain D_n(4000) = 2.01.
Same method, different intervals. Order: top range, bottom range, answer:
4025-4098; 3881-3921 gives 1.72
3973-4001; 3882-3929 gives 1.40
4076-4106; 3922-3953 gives 2.24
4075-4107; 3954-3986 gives 1.82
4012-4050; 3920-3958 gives 2.00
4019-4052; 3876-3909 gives 1.84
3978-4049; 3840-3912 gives 1.97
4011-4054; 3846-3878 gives 2.34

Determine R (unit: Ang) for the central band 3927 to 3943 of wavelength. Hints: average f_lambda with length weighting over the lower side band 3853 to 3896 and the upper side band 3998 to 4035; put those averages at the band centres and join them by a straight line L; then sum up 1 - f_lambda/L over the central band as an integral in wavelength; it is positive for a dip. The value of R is 7.56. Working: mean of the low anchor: 3.02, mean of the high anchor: 6.1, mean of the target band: 2.29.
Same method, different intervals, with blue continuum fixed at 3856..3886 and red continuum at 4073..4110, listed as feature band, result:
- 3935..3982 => 8.69 Ang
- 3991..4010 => -3.61 Ang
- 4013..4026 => -2.83 Ang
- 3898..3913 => -3.45 Ang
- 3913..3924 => -1.73 Ang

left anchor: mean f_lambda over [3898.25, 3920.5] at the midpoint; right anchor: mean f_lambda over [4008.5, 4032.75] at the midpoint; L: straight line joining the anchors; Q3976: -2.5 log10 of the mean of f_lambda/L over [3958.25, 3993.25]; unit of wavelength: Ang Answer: 0.35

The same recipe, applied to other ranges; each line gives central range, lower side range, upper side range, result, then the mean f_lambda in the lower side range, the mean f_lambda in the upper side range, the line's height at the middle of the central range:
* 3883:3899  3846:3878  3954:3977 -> -0.22 mag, 2.87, 3.04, 2.92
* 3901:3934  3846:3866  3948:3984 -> -0.11 mag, 2.8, 3.66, 3.28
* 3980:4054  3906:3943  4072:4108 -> -0.21 mag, 3.27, 6.17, 4.89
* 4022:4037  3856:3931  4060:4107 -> -0.15 mag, 3.41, 6.07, 5.32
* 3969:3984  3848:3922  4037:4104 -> 0.24 mag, 3.42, 6.1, 4.74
